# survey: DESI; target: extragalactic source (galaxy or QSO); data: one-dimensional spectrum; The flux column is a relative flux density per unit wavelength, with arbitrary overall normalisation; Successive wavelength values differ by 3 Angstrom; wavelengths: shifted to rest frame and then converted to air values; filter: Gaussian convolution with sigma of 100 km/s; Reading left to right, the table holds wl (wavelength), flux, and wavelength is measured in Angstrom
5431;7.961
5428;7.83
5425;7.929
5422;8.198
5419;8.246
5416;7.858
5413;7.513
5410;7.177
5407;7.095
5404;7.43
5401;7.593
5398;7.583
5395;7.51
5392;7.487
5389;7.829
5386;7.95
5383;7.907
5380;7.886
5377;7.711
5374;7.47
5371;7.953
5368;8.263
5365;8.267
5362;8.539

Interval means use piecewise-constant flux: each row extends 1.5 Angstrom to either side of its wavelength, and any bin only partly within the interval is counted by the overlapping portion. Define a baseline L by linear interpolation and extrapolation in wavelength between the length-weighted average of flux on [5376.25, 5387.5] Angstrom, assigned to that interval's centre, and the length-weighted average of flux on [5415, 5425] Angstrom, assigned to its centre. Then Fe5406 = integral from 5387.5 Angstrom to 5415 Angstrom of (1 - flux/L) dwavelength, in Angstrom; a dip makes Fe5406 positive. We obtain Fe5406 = 1.7 Angstrom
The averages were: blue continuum 7.87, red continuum 8.09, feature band 7.48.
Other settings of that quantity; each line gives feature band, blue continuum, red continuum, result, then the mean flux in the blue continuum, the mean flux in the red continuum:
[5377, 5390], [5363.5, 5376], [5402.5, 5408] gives -0.28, 7.98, 7.28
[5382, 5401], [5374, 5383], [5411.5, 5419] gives 0.19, 7.76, 7.8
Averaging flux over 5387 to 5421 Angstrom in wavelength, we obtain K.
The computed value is 7.59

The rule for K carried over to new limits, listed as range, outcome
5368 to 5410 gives 7.65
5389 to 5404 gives 7.56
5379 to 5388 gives 7.91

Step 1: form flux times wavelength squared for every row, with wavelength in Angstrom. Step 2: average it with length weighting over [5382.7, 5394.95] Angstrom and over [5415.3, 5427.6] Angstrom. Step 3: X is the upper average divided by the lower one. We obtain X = 1.05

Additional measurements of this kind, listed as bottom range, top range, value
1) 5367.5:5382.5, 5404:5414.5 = 0.94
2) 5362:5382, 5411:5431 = 1.01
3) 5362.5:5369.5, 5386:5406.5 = 0.92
